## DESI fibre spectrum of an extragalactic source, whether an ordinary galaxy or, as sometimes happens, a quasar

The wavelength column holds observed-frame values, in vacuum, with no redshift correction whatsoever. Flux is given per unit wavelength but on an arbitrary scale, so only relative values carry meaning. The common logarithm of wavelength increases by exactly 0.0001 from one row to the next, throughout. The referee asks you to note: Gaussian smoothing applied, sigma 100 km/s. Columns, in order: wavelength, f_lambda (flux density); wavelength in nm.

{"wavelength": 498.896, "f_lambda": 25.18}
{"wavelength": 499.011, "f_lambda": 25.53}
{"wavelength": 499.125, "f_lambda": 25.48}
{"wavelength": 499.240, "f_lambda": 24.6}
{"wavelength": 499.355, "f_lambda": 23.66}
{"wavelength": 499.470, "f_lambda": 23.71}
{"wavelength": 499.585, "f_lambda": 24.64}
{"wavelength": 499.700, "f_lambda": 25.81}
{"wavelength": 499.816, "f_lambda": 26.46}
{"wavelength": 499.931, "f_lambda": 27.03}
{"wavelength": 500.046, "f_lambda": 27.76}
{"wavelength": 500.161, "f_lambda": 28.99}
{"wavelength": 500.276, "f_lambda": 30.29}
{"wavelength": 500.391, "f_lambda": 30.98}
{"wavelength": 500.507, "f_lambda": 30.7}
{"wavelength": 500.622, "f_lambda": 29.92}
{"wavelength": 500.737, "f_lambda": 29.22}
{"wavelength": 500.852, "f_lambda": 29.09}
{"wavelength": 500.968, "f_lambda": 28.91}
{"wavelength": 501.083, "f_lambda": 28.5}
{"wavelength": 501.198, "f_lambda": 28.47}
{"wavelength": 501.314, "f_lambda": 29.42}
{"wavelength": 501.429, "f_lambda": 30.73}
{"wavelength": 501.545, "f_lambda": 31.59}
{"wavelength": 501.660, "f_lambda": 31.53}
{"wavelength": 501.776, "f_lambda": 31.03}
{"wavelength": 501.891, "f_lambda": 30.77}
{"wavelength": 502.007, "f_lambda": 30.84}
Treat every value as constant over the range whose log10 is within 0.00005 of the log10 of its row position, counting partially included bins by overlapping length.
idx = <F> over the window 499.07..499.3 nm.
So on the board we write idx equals 25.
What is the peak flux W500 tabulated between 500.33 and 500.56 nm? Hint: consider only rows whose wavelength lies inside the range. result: 30.98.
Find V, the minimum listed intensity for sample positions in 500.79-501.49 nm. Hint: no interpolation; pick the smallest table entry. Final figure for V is 28.47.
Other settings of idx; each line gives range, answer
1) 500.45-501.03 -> 29.6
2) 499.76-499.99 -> 26.8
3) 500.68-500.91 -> 29.2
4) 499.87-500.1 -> 27.4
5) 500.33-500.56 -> 30.8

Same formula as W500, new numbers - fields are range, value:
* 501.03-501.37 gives 29.42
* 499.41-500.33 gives 30.29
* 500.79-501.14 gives 29.09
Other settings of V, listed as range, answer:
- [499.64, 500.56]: 25.81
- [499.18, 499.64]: 23.66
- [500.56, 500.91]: 29.09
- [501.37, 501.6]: 30.73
